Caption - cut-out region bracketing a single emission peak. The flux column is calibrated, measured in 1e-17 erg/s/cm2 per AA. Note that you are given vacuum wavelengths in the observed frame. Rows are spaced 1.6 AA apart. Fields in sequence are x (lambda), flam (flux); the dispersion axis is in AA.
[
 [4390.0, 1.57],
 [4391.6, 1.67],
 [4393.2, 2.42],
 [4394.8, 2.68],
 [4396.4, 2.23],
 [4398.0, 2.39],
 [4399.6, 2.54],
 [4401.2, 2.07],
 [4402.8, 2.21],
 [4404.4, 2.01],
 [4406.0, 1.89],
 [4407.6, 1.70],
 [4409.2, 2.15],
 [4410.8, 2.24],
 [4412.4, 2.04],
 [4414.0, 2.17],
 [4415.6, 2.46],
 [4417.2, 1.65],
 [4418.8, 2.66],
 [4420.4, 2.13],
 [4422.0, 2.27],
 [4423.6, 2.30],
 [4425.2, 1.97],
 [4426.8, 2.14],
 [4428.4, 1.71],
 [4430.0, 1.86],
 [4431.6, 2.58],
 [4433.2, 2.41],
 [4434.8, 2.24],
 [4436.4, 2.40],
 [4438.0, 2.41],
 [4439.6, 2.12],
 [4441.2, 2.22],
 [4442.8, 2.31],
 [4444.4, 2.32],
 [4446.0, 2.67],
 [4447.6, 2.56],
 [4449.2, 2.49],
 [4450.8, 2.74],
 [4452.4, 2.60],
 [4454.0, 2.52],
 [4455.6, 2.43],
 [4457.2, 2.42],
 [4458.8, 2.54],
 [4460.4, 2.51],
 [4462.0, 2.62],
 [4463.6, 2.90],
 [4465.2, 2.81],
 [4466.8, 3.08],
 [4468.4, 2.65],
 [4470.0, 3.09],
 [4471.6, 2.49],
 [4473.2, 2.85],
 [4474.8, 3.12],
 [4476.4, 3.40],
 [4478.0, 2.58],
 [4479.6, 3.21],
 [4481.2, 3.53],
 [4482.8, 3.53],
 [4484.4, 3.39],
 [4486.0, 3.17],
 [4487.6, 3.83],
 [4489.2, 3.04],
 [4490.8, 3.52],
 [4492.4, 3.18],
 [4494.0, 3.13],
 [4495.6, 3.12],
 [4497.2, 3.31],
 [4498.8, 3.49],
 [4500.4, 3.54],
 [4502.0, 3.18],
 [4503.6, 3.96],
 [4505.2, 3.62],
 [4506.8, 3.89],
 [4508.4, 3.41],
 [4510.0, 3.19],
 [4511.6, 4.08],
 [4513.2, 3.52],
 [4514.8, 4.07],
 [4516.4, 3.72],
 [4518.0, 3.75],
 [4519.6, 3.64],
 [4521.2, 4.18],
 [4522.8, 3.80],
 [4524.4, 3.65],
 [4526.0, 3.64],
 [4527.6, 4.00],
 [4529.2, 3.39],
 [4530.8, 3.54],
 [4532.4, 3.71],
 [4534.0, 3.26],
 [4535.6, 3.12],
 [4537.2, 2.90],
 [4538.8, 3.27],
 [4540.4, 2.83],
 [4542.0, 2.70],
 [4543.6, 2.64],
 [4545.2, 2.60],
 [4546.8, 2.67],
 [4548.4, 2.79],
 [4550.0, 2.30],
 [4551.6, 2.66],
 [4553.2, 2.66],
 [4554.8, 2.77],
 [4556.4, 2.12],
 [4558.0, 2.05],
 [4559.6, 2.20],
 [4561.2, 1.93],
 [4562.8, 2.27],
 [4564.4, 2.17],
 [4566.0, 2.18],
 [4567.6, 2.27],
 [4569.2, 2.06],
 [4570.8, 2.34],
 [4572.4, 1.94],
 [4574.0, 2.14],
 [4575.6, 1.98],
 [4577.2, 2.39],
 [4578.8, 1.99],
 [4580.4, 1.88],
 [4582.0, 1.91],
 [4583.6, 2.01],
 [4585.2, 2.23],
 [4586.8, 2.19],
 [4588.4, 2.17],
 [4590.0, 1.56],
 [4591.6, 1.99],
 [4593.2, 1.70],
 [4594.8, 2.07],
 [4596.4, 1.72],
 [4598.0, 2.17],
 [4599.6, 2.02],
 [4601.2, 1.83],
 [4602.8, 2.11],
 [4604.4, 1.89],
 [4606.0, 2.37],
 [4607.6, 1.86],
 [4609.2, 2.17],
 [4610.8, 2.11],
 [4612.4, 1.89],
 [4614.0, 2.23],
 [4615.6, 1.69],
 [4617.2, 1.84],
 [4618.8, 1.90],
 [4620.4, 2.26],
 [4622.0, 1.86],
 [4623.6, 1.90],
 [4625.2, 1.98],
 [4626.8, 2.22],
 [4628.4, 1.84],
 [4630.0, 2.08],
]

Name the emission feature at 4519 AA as C IV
